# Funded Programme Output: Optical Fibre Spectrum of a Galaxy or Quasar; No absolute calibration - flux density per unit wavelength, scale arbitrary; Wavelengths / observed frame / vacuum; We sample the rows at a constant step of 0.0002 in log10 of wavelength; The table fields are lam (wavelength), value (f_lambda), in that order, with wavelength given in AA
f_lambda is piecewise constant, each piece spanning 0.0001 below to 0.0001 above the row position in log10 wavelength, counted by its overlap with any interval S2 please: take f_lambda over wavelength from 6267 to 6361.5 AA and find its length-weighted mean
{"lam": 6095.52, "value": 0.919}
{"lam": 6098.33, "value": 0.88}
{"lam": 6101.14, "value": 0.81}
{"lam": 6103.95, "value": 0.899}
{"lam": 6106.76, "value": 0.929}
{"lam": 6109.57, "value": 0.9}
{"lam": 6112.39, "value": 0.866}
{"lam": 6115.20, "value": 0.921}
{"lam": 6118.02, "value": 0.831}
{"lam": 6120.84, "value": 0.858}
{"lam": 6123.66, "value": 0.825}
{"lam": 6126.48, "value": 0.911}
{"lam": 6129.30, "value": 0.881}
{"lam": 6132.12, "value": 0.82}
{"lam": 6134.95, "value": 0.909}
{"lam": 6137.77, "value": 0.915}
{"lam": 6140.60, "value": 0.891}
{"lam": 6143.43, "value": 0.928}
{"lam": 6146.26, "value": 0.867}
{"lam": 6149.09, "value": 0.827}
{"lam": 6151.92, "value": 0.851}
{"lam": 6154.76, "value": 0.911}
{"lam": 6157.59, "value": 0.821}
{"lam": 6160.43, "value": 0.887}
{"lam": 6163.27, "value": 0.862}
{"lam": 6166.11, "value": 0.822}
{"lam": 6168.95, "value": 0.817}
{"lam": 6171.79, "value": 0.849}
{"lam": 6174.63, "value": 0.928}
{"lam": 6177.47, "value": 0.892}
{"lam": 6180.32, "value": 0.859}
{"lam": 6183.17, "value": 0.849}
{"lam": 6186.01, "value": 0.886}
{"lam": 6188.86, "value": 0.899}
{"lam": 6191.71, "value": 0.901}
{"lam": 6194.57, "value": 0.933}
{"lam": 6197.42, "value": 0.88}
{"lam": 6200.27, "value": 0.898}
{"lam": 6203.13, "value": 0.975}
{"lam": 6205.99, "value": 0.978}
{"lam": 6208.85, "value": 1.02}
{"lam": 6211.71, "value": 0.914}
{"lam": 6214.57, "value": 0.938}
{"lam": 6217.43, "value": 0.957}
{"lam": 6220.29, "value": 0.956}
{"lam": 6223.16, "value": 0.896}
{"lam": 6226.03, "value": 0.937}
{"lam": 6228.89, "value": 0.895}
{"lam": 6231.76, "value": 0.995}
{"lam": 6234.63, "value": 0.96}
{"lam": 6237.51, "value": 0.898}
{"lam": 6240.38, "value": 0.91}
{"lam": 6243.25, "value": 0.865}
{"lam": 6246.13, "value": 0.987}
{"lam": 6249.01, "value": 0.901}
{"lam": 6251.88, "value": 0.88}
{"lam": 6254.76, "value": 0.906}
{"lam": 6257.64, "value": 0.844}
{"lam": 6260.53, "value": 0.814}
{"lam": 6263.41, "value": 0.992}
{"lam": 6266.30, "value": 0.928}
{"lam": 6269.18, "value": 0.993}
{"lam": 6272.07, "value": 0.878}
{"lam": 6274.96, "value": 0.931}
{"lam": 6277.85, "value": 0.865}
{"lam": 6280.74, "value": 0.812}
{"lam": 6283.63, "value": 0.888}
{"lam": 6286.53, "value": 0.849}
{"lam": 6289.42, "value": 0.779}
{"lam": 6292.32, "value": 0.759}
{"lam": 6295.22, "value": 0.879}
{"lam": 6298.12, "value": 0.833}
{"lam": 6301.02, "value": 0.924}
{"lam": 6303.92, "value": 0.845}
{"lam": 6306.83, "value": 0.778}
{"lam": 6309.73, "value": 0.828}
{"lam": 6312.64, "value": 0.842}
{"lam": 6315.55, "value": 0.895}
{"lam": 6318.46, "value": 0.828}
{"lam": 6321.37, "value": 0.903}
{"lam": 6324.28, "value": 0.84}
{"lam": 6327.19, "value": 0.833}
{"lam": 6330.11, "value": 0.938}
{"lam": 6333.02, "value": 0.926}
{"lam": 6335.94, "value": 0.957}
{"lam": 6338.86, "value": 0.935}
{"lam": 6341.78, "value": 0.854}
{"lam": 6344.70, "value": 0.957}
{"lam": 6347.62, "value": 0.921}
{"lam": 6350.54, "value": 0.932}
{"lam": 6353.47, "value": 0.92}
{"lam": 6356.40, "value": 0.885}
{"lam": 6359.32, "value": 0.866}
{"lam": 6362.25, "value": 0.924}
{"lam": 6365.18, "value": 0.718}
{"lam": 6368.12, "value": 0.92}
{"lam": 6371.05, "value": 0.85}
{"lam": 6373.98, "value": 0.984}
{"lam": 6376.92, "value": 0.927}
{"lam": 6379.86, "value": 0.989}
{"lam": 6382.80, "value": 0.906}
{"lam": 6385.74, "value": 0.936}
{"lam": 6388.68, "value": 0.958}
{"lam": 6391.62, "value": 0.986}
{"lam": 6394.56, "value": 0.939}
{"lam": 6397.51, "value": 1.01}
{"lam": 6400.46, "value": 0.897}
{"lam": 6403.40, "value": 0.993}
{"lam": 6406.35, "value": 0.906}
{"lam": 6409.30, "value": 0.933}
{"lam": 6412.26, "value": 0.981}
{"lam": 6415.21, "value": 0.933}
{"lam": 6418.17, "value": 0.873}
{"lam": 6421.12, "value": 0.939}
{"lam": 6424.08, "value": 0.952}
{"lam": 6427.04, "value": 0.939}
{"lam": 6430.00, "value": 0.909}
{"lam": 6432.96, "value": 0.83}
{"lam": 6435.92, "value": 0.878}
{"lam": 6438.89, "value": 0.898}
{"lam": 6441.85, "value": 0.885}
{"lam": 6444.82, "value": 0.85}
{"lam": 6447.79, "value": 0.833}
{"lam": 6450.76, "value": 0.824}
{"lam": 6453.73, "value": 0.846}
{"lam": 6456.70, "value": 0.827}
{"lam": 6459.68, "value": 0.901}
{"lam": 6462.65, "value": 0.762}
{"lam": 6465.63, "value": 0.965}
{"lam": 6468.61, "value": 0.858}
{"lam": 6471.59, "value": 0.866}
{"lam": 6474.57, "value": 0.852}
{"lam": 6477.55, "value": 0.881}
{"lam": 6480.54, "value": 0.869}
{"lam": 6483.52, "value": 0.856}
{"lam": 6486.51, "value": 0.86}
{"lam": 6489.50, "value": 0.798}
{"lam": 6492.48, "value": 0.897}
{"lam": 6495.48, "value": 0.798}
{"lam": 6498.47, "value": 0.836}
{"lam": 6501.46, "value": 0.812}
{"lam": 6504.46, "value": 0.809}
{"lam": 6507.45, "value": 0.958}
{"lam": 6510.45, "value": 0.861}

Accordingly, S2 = 0.878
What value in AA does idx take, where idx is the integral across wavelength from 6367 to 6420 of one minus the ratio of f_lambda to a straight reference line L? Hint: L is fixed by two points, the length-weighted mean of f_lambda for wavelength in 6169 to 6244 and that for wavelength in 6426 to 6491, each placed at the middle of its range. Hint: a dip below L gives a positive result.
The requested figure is -3.8 AA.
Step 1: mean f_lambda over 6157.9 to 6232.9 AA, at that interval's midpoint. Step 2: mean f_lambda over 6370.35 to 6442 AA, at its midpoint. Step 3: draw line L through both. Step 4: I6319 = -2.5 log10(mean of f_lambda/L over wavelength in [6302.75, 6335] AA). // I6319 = 0.07 mag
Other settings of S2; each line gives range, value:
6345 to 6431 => 0.926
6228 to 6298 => 0.891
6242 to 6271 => 0.911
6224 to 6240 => 0.934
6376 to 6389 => 0.942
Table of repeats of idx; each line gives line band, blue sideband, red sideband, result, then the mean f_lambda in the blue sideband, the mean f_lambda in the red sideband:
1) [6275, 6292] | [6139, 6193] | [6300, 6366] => 0.7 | 0.871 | 0.882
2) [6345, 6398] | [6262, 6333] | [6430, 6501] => -3.5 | 0.869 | 0.856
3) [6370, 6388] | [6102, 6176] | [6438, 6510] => -1.6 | 0.874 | 0.856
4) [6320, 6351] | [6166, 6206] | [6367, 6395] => 0.7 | 0.89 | 0.94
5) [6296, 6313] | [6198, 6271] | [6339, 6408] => 1.5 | 0.929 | 0.921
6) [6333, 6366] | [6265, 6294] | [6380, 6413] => 0.5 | 0.868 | 0.95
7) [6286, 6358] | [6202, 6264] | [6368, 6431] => 4.6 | 0.927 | 0.94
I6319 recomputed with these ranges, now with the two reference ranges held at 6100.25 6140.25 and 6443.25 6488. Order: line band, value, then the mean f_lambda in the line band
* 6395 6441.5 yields -0.08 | 0.924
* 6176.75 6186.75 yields 0.01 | 0.869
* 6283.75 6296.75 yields 0.06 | 0.824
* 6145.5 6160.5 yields 0.02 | 0.858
